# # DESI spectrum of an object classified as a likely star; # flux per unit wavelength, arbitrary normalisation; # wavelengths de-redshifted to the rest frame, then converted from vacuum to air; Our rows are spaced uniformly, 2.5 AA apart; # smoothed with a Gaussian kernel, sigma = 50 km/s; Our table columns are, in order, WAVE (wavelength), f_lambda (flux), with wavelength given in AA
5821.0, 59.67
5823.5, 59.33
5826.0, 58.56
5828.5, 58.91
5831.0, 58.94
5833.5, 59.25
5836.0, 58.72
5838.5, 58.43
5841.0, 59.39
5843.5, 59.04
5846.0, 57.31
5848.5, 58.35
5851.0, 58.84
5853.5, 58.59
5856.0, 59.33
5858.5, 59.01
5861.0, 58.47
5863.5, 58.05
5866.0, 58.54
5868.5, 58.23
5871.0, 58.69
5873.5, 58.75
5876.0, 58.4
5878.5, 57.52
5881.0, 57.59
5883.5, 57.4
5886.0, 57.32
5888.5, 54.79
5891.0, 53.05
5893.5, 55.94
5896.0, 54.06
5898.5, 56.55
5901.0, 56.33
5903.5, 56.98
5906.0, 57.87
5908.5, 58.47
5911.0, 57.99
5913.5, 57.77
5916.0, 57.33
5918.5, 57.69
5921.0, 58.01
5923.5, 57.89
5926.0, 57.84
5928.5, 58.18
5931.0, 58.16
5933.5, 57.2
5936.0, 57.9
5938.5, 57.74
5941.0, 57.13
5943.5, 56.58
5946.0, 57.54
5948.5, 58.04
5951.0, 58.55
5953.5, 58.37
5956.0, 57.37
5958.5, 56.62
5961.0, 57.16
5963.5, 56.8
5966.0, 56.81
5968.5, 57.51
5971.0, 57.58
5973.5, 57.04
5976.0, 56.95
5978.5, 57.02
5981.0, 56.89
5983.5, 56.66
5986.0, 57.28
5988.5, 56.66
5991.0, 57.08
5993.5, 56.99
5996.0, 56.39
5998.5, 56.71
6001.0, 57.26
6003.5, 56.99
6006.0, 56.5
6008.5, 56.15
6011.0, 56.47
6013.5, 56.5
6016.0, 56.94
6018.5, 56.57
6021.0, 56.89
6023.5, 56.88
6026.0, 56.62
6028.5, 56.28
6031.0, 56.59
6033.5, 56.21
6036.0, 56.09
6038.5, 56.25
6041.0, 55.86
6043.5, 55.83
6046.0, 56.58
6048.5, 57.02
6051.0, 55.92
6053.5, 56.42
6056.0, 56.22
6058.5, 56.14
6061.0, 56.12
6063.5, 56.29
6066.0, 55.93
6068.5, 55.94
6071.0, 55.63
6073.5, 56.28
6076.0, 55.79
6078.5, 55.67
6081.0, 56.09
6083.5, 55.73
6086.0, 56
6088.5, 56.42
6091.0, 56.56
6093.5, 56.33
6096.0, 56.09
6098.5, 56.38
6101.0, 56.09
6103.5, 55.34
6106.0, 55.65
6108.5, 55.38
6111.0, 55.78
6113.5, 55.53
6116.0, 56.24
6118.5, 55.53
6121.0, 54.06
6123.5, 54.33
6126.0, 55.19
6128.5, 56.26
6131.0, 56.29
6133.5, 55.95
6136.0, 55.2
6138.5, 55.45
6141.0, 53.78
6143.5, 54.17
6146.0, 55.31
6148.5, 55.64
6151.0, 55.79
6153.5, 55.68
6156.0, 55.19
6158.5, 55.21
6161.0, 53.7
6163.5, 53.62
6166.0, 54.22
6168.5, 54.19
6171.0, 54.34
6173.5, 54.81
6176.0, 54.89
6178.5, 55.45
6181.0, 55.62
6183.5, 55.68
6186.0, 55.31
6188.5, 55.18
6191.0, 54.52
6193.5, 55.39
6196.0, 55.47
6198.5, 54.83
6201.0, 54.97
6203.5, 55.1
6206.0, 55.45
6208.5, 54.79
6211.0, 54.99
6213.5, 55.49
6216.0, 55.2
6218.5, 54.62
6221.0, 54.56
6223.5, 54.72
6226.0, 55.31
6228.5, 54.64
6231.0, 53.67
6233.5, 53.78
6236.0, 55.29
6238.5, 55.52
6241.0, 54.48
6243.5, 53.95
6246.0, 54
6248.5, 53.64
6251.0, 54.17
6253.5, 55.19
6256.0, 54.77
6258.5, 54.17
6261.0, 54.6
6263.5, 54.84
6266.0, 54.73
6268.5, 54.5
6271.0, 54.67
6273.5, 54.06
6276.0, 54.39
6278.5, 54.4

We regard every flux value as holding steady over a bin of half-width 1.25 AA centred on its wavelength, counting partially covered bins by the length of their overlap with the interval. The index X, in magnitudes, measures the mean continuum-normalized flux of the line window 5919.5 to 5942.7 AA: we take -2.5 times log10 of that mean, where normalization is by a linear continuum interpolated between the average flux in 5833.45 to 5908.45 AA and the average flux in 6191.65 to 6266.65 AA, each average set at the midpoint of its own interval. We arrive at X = -0.01 mag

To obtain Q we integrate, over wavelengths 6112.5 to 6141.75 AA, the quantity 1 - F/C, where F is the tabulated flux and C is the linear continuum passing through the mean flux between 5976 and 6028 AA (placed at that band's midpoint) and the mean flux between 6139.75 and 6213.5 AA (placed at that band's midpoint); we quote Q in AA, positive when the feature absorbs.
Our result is 0.07 AA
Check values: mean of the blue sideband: 56.8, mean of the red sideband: 55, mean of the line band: 55.3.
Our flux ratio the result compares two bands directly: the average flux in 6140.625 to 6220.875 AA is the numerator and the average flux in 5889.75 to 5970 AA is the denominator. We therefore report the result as 0.96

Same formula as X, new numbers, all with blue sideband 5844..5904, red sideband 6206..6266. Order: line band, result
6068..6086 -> 0.000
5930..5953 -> -0.014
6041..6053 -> -0.004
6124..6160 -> 0.001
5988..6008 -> -0.006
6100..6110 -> 0.001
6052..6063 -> -0.004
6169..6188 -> -0.001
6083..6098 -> -0.009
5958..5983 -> -0.006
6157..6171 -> 0.019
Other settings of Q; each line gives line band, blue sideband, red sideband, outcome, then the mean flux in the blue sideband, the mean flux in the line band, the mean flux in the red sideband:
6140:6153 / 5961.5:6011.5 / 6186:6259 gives 0.1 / 56.9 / 55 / 54.8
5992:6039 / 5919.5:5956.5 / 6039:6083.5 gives 0.1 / 57.8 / 56.6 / 56.1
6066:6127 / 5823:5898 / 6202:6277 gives 0.1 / 57.9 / 55.8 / 54.6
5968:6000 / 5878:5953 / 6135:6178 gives -0.3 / 57.2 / 57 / 54.8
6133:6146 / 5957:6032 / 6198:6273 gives 0.2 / 56.8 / 54.9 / 54.7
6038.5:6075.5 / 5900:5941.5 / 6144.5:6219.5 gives 0.1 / 57.7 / 56.2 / 55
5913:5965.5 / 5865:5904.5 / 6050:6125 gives -0.9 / 56.9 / 57.6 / 55.9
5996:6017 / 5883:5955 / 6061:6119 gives 0.0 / 57.2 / 56.7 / 56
